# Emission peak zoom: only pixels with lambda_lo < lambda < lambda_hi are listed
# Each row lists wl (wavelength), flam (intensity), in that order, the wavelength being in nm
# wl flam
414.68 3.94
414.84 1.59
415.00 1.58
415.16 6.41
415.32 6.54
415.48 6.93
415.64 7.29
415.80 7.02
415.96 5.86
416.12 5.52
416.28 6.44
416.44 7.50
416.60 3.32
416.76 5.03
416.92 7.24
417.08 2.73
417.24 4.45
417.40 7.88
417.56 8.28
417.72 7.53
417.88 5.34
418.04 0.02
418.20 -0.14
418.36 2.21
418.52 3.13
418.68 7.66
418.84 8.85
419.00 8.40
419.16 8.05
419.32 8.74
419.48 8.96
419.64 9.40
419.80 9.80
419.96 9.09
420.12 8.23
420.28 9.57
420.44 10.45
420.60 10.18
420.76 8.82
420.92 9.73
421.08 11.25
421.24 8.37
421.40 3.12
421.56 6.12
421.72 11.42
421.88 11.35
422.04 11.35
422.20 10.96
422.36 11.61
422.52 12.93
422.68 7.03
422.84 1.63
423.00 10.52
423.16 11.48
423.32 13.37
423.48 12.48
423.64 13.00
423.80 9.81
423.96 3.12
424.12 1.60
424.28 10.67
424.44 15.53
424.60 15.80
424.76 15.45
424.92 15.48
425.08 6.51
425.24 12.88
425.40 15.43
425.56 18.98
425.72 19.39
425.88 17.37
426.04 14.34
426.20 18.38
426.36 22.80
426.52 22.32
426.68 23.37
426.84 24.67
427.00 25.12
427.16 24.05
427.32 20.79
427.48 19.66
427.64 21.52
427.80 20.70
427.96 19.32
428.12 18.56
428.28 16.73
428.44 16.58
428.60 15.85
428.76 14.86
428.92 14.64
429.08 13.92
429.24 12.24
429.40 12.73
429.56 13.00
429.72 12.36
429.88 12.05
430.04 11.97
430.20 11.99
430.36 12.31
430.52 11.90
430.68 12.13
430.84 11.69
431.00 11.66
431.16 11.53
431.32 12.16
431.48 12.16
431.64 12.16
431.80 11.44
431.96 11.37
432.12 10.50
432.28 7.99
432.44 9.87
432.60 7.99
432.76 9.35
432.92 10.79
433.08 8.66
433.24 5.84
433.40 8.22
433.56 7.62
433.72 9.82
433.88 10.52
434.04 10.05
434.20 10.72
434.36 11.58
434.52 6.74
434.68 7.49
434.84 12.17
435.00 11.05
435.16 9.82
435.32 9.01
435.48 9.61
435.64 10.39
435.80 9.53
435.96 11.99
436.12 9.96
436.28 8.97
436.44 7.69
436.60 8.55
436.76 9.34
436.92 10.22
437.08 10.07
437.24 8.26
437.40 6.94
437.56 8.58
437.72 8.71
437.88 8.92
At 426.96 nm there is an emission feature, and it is Lyman alpha 1216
